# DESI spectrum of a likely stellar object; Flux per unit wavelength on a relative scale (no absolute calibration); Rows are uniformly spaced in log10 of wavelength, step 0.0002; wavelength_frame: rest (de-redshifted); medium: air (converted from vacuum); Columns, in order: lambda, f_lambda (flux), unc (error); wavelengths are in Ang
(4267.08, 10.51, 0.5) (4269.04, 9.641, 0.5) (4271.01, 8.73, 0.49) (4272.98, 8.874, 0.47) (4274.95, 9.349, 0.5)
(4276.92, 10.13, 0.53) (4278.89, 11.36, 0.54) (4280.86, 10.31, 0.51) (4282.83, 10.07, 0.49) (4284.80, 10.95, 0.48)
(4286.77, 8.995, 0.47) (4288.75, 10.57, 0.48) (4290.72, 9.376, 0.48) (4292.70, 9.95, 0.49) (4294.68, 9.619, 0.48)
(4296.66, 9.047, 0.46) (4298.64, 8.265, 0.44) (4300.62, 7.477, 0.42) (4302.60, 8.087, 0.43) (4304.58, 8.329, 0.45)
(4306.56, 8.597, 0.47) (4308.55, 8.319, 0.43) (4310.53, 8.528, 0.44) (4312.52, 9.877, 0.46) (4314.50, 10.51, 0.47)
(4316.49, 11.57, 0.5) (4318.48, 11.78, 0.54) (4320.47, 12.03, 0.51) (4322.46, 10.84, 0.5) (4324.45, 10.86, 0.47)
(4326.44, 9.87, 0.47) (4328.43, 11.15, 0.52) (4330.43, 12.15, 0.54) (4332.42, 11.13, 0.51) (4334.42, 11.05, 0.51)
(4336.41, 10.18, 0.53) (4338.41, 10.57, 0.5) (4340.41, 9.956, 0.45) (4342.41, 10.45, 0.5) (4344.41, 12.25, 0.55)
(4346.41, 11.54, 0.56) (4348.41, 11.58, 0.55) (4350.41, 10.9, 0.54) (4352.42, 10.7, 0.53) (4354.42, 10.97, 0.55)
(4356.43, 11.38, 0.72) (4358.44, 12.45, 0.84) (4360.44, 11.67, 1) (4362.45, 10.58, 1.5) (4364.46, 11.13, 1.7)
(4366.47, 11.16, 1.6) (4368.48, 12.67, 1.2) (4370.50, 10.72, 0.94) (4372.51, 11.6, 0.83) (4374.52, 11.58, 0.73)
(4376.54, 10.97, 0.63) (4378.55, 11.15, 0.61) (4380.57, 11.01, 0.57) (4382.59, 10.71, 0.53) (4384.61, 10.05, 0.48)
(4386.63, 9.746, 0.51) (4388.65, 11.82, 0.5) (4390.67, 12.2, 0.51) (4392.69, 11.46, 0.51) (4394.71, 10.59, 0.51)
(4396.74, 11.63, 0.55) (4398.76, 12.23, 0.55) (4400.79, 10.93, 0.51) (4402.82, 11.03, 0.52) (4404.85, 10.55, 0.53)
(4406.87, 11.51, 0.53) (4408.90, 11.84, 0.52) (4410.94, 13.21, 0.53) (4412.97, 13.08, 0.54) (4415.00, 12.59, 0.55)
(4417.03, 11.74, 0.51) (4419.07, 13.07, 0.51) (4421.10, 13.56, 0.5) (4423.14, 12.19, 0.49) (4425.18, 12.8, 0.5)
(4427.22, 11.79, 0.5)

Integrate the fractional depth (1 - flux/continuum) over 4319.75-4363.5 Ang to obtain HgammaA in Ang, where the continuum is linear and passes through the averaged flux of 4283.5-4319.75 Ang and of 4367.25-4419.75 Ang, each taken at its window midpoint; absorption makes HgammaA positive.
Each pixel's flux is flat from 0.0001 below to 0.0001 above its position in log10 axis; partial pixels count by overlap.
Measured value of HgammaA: -3.16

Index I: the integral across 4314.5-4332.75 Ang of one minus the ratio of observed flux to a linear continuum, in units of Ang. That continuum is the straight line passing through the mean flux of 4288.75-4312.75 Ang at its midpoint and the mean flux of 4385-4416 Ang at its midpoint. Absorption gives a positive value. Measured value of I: -3.4 Ang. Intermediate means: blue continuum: 8.83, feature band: 11.2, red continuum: 11.6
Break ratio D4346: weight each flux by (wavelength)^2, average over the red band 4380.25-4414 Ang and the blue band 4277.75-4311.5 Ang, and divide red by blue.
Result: 1.29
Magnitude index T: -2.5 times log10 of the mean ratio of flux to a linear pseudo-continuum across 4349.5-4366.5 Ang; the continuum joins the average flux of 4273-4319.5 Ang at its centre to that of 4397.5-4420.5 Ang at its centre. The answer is -0.03 mag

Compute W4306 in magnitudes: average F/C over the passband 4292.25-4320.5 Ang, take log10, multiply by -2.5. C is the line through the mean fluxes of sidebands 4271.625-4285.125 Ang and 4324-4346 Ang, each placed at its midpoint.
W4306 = 0.122 mag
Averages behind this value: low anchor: 10.1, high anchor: 10.9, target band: 9.37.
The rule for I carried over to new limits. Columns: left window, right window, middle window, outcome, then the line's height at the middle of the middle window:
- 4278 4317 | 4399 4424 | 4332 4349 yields -0.8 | 10.5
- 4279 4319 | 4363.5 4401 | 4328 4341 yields -0.8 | 10.3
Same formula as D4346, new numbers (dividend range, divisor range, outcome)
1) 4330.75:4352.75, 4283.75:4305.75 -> 1.23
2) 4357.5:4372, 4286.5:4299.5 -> 1.26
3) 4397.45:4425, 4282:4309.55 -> 1.40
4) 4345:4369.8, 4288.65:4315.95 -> 1.29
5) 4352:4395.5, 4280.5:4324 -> 1.19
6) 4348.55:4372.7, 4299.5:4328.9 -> 1.18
